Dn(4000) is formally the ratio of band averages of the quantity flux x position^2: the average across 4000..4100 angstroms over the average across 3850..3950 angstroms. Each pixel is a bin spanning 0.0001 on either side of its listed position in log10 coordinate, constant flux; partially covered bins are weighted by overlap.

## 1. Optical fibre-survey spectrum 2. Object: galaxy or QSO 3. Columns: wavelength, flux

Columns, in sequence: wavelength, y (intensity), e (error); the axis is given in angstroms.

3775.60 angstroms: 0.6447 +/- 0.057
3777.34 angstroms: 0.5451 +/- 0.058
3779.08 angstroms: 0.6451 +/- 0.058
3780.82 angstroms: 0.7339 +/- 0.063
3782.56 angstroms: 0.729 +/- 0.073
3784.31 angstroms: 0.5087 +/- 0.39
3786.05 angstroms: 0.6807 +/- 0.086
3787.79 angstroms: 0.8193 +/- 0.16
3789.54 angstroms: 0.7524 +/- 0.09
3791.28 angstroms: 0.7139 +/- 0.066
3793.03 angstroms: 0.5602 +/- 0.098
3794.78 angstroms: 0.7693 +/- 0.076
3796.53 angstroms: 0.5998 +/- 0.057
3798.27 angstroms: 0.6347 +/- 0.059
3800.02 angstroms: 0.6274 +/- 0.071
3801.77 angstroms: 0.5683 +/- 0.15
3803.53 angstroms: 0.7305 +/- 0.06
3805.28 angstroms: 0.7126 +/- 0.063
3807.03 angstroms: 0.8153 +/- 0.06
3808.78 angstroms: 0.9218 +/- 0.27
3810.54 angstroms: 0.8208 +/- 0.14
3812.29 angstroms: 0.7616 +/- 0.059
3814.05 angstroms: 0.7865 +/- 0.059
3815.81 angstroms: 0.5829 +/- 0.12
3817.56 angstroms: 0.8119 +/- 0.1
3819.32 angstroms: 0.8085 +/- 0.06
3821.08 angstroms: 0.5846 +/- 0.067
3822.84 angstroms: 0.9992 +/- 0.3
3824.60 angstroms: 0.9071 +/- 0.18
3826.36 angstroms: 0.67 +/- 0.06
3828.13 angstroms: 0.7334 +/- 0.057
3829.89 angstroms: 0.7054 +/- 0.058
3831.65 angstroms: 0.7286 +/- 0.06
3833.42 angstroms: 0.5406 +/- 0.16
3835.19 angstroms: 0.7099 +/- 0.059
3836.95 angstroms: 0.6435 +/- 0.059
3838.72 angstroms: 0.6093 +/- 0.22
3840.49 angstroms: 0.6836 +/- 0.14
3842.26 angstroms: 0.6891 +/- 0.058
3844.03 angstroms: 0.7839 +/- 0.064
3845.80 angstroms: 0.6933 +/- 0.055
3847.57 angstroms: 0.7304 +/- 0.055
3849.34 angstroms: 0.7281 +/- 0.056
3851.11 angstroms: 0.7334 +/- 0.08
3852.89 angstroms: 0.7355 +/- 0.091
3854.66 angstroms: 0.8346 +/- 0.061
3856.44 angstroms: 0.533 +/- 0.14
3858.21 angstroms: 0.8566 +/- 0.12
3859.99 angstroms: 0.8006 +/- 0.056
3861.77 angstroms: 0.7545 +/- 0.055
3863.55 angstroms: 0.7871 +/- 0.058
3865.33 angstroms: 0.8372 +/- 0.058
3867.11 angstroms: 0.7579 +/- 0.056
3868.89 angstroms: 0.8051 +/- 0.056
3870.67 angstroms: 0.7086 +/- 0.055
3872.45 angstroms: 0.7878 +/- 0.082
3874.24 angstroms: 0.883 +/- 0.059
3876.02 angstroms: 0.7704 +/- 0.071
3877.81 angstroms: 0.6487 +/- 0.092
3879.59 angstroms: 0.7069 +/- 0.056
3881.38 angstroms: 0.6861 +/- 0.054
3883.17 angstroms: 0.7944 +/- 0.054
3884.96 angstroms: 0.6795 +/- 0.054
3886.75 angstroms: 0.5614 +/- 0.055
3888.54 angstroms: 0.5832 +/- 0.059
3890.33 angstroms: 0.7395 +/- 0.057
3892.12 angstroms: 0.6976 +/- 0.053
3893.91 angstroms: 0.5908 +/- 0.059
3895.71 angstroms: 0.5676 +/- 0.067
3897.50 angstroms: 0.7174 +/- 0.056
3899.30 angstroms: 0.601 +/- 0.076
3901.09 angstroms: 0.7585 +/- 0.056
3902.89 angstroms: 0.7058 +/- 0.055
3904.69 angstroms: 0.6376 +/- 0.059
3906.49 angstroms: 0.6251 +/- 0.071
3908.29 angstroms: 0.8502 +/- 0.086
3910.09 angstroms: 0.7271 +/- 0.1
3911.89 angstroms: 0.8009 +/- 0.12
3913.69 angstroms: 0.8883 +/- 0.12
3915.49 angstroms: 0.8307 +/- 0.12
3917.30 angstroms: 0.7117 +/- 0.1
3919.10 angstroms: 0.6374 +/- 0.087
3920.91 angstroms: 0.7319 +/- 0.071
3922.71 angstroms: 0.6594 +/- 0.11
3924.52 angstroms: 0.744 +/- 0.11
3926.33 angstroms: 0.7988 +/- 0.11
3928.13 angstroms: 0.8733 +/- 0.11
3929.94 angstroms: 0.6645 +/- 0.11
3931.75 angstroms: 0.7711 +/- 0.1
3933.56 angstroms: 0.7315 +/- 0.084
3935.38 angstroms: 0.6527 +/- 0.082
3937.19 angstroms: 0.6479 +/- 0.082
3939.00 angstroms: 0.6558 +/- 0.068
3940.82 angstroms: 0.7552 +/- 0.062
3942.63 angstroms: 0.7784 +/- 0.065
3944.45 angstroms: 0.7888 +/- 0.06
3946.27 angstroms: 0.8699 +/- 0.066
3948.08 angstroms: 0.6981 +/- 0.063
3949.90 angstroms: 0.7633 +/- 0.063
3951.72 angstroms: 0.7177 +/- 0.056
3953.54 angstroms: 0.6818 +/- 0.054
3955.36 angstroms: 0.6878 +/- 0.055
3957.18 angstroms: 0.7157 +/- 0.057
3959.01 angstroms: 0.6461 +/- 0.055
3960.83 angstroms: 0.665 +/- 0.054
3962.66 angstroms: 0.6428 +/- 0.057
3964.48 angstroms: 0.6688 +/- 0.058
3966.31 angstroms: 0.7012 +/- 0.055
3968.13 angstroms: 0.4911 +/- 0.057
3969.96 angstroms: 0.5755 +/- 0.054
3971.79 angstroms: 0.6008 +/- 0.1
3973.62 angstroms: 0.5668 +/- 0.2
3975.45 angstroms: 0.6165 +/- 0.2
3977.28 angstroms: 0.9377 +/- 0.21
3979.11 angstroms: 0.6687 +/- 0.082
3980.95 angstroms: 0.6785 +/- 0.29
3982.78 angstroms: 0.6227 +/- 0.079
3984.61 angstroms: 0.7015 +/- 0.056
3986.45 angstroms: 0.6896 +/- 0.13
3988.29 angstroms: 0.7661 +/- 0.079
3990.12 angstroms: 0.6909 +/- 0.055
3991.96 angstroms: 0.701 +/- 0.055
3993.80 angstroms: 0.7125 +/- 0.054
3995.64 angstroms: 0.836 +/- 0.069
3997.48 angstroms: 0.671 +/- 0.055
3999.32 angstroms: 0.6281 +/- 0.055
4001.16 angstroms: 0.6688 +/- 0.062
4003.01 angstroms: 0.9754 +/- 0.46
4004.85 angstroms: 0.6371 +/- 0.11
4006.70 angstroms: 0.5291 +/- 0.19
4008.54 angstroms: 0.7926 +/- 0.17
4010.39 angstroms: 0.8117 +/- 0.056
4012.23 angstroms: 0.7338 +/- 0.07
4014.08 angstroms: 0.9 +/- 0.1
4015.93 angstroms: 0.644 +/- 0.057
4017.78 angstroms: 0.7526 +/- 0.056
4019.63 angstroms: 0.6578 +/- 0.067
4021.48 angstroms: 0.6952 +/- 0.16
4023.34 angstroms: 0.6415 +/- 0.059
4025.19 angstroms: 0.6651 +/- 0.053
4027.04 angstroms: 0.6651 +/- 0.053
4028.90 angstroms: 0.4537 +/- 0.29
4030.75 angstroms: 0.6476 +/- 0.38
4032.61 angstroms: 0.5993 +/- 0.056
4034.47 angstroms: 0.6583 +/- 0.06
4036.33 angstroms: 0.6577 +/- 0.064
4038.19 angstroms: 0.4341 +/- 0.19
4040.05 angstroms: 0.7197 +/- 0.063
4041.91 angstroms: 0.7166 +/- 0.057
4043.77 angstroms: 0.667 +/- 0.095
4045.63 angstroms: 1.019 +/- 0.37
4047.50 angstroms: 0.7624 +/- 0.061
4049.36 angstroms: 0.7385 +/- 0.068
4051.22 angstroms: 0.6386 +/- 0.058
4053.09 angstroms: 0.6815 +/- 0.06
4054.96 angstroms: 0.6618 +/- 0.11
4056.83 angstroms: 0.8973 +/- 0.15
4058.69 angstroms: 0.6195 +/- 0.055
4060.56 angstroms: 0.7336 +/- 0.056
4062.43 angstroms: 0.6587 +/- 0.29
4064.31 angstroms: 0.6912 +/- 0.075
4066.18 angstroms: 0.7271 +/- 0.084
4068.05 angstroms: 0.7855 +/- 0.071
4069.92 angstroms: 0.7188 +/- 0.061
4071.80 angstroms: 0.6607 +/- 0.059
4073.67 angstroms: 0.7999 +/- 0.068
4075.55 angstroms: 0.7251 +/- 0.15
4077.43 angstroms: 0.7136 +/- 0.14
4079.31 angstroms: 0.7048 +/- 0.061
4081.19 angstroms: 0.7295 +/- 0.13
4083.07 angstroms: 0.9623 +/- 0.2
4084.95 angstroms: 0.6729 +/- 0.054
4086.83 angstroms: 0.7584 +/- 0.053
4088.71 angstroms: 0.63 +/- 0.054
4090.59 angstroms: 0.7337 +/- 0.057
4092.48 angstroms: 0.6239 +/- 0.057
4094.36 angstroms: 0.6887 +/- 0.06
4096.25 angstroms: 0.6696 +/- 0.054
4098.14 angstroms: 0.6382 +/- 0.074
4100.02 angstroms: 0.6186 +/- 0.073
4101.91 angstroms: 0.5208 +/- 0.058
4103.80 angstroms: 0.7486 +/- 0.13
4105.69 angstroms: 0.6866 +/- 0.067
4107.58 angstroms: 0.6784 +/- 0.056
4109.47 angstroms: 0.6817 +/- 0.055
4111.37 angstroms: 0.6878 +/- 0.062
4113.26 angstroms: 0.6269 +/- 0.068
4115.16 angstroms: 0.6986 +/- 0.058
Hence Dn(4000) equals 1.04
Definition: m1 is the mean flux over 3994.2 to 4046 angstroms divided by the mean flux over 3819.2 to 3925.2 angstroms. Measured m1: 1.0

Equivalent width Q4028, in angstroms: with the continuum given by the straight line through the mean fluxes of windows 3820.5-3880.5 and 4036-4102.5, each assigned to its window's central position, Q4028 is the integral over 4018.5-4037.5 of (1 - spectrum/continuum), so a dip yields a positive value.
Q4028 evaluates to 2.1 angstroms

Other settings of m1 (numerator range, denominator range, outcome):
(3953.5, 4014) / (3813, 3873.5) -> 0.94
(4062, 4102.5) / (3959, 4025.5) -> 1.02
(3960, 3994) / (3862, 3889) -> 0.91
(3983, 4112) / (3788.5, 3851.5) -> 0.98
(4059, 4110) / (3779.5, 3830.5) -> 0.97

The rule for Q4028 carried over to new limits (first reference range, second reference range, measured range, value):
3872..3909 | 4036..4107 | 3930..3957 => -1.1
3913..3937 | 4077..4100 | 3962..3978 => 2.0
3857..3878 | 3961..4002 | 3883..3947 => 1.8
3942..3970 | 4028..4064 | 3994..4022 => -1.7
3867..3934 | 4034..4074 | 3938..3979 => 1.5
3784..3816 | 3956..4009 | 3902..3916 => -1.3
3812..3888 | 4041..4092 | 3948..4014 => 3.5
